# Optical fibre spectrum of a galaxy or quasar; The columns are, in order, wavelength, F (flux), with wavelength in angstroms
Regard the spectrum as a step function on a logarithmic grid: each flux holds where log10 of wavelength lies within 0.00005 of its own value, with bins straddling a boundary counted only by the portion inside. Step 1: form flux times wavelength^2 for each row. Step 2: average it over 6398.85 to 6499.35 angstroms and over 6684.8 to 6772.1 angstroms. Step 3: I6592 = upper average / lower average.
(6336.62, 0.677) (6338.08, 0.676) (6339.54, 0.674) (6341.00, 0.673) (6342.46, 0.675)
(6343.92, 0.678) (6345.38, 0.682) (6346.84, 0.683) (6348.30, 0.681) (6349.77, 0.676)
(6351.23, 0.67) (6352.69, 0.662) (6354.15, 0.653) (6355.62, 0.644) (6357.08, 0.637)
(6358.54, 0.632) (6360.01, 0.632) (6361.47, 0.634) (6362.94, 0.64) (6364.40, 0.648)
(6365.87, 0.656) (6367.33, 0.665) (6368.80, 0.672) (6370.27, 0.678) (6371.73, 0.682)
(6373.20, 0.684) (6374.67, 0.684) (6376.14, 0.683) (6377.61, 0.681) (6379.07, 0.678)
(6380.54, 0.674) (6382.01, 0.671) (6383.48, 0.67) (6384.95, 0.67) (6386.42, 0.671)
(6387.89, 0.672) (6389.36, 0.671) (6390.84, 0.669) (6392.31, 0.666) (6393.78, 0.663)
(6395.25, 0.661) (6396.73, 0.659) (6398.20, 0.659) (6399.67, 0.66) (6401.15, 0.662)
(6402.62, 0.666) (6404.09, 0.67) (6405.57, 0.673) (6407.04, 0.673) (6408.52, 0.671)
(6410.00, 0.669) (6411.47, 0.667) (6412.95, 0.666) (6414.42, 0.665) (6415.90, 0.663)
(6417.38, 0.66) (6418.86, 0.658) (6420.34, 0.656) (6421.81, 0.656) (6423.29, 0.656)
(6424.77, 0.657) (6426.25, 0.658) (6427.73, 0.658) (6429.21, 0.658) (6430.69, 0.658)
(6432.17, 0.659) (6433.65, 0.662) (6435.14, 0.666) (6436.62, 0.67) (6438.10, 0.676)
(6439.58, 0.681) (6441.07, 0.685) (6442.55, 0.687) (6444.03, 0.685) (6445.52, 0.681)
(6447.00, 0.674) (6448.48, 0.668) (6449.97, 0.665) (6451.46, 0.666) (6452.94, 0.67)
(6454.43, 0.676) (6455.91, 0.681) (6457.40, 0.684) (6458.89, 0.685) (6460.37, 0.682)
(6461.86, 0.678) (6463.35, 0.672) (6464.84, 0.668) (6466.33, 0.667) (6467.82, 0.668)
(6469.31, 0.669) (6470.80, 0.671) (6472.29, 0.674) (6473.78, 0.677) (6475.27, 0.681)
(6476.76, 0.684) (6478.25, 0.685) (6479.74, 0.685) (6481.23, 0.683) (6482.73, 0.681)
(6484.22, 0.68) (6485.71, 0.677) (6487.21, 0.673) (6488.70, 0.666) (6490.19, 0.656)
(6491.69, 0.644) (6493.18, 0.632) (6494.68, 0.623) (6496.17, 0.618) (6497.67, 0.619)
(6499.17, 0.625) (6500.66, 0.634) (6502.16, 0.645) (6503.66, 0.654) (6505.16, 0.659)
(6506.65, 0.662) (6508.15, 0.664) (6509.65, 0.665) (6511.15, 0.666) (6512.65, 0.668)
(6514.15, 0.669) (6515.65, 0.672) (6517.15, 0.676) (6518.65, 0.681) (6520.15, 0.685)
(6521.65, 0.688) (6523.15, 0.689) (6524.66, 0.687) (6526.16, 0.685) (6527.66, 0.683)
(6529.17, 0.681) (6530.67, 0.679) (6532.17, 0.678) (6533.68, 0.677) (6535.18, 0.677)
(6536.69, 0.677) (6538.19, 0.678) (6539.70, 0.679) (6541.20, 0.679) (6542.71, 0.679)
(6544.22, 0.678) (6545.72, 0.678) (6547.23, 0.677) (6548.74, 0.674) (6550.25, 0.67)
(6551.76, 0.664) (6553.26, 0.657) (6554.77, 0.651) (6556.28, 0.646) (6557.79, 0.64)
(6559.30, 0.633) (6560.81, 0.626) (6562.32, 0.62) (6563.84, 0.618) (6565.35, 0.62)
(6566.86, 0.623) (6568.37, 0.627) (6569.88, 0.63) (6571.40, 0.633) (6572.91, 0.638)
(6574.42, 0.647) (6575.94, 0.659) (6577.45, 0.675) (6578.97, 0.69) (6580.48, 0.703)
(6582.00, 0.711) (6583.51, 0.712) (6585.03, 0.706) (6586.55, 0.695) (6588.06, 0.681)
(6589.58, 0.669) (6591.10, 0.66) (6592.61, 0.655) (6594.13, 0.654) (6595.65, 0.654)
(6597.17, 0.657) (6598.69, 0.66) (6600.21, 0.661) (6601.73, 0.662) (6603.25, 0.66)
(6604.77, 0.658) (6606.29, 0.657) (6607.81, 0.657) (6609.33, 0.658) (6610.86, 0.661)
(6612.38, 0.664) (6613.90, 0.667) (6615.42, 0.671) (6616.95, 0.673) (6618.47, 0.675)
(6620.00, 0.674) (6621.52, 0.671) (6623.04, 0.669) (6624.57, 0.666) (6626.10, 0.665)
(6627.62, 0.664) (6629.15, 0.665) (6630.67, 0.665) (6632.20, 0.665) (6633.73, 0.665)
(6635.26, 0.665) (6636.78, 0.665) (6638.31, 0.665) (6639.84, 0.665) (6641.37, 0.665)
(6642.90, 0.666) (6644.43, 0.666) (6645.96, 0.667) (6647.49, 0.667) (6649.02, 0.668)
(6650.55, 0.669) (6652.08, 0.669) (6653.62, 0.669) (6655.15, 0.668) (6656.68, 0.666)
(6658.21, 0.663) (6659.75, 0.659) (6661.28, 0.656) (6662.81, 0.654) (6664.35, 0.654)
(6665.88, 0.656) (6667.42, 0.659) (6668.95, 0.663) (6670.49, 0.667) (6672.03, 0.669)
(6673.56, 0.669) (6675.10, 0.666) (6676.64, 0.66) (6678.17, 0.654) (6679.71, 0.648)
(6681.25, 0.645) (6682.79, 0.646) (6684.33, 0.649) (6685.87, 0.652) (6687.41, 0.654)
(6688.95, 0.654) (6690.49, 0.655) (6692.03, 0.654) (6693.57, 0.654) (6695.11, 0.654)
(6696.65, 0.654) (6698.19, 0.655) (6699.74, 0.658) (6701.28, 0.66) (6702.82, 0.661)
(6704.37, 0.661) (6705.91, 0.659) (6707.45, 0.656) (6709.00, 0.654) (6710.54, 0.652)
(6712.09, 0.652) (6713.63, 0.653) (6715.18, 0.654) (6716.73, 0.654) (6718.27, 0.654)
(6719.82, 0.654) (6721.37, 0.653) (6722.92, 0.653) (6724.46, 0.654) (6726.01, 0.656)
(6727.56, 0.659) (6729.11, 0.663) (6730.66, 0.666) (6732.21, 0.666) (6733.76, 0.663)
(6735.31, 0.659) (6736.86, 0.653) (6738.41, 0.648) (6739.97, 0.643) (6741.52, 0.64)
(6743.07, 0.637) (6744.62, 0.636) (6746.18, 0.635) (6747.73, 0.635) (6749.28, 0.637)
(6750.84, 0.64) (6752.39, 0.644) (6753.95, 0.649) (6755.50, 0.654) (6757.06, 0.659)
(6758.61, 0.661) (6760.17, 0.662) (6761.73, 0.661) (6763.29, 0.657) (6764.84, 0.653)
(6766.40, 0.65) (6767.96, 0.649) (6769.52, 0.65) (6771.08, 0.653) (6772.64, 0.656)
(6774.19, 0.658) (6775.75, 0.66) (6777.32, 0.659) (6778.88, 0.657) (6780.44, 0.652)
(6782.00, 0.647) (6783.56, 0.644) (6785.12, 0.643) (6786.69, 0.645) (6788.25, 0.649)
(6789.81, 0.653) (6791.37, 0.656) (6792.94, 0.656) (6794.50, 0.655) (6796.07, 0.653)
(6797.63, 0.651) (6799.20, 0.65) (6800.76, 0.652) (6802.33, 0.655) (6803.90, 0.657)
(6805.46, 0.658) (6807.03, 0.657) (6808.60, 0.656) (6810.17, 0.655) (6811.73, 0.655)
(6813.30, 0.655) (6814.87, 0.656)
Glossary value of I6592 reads 1.07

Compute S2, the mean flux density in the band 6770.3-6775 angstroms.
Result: 0.657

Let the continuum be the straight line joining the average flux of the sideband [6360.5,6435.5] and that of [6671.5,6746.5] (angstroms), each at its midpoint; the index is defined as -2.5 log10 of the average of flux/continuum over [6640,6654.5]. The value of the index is -0.02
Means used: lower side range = 0.665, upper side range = 0.654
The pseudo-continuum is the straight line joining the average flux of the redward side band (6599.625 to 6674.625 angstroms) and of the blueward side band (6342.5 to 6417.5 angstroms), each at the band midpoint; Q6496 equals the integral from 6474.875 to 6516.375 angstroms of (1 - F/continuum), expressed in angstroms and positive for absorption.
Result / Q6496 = 0.4 angstroms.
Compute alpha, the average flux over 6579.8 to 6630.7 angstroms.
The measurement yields 0.67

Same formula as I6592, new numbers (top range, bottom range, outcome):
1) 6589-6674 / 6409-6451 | 1.06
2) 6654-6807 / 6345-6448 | 1.09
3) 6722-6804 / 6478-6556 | 1.05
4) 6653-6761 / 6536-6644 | 1.02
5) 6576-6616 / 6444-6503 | 1.05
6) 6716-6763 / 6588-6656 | 1.02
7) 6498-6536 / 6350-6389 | 1.06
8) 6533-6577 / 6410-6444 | 1.02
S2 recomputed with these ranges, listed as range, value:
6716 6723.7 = 0.654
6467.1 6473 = 0.67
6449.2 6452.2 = 0.664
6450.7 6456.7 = 0.673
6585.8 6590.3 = 0.682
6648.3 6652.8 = 0.669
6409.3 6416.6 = 0.667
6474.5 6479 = 0.684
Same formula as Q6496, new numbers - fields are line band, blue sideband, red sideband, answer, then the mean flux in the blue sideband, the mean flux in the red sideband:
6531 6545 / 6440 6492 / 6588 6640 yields -0.2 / 0.675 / 0.664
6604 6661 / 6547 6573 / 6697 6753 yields -1.8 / 0.641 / 0.652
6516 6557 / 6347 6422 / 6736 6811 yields -1.0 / 0.665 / 0.651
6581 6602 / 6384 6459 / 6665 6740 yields -0.4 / 0.668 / 0.656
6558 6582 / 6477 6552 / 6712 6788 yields 0.7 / 0.668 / 0.652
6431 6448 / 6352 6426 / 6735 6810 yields -0.3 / 0.663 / 0.651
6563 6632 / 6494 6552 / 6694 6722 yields 0.0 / 0.668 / 0.655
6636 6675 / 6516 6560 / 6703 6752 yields -0.3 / 0.673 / 0.652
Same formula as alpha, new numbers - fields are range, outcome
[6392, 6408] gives 0.665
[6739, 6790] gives 0.649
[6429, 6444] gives 0.671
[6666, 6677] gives 0.664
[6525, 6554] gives 0.677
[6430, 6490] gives 0.675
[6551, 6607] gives 0.657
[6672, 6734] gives 0.656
